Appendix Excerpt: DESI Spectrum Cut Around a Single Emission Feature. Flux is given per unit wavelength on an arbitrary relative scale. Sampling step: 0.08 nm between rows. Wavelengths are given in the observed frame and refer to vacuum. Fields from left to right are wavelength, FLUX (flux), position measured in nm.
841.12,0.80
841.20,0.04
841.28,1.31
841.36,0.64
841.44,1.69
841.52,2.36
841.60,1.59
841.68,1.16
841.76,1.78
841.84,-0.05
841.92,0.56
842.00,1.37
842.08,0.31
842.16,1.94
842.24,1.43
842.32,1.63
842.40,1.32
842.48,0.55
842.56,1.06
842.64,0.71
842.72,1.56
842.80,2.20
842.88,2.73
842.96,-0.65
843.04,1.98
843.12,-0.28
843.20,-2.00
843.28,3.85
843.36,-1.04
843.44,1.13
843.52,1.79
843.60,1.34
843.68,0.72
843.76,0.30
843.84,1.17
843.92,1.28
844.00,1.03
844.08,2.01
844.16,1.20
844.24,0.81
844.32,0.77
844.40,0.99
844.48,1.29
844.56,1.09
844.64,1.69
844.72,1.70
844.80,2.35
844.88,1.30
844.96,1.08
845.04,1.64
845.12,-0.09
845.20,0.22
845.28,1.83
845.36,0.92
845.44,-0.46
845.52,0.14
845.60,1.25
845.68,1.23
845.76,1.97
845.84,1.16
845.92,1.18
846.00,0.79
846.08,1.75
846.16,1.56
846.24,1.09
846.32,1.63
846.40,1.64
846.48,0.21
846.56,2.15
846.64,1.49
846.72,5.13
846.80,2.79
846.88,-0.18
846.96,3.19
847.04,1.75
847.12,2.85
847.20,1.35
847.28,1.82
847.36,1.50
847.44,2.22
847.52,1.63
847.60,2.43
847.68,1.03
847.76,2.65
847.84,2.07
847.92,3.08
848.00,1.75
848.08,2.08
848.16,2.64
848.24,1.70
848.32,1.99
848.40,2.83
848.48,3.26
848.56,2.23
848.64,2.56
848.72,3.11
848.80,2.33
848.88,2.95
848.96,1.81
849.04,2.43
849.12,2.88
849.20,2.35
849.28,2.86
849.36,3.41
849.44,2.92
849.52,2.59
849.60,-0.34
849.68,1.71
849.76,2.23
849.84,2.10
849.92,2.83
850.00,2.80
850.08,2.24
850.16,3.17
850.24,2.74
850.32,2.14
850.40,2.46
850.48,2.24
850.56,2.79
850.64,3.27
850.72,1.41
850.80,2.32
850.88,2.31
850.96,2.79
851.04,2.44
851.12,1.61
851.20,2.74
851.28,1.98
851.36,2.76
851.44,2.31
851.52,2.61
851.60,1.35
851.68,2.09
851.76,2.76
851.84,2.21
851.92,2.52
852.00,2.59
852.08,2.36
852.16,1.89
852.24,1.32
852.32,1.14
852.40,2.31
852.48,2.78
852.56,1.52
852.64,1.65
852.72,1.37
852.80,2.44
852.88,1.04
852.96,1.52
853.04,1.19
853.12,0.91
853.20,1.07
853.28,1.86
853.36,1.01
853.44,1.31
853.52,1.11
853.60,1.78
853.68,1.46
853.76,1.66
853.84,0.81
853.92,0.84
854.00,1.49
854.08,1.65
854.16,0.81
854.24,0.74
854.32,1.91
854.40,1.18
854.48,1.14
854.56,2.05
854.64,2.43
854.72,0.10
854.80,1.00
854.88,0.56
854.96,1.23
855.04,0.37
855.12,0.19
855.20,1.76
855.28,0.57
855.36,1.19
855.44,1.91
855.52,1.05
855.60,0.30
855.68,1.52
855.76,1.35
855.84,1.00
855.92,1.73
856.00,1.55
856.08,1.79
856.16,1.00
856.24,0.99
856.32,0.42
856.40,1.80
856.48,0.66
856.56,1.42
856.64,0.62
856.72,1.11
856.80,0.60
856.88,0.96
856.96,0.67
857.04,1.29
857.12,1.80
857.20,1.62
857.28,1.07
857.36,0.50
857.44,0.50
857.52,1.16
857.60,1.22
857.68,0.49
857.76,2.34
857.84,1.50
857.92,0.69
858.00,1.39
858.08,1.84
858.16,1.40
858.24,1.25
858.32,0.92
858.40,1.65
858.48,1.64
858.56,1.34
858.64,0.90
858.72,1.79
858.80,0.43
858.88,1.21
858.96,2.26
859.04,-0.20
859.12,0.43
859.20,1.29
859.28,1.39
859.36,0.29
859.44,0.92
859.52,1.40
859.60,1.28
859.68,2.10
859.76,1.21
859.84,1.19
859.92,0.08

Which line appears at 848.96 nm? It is Mg II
